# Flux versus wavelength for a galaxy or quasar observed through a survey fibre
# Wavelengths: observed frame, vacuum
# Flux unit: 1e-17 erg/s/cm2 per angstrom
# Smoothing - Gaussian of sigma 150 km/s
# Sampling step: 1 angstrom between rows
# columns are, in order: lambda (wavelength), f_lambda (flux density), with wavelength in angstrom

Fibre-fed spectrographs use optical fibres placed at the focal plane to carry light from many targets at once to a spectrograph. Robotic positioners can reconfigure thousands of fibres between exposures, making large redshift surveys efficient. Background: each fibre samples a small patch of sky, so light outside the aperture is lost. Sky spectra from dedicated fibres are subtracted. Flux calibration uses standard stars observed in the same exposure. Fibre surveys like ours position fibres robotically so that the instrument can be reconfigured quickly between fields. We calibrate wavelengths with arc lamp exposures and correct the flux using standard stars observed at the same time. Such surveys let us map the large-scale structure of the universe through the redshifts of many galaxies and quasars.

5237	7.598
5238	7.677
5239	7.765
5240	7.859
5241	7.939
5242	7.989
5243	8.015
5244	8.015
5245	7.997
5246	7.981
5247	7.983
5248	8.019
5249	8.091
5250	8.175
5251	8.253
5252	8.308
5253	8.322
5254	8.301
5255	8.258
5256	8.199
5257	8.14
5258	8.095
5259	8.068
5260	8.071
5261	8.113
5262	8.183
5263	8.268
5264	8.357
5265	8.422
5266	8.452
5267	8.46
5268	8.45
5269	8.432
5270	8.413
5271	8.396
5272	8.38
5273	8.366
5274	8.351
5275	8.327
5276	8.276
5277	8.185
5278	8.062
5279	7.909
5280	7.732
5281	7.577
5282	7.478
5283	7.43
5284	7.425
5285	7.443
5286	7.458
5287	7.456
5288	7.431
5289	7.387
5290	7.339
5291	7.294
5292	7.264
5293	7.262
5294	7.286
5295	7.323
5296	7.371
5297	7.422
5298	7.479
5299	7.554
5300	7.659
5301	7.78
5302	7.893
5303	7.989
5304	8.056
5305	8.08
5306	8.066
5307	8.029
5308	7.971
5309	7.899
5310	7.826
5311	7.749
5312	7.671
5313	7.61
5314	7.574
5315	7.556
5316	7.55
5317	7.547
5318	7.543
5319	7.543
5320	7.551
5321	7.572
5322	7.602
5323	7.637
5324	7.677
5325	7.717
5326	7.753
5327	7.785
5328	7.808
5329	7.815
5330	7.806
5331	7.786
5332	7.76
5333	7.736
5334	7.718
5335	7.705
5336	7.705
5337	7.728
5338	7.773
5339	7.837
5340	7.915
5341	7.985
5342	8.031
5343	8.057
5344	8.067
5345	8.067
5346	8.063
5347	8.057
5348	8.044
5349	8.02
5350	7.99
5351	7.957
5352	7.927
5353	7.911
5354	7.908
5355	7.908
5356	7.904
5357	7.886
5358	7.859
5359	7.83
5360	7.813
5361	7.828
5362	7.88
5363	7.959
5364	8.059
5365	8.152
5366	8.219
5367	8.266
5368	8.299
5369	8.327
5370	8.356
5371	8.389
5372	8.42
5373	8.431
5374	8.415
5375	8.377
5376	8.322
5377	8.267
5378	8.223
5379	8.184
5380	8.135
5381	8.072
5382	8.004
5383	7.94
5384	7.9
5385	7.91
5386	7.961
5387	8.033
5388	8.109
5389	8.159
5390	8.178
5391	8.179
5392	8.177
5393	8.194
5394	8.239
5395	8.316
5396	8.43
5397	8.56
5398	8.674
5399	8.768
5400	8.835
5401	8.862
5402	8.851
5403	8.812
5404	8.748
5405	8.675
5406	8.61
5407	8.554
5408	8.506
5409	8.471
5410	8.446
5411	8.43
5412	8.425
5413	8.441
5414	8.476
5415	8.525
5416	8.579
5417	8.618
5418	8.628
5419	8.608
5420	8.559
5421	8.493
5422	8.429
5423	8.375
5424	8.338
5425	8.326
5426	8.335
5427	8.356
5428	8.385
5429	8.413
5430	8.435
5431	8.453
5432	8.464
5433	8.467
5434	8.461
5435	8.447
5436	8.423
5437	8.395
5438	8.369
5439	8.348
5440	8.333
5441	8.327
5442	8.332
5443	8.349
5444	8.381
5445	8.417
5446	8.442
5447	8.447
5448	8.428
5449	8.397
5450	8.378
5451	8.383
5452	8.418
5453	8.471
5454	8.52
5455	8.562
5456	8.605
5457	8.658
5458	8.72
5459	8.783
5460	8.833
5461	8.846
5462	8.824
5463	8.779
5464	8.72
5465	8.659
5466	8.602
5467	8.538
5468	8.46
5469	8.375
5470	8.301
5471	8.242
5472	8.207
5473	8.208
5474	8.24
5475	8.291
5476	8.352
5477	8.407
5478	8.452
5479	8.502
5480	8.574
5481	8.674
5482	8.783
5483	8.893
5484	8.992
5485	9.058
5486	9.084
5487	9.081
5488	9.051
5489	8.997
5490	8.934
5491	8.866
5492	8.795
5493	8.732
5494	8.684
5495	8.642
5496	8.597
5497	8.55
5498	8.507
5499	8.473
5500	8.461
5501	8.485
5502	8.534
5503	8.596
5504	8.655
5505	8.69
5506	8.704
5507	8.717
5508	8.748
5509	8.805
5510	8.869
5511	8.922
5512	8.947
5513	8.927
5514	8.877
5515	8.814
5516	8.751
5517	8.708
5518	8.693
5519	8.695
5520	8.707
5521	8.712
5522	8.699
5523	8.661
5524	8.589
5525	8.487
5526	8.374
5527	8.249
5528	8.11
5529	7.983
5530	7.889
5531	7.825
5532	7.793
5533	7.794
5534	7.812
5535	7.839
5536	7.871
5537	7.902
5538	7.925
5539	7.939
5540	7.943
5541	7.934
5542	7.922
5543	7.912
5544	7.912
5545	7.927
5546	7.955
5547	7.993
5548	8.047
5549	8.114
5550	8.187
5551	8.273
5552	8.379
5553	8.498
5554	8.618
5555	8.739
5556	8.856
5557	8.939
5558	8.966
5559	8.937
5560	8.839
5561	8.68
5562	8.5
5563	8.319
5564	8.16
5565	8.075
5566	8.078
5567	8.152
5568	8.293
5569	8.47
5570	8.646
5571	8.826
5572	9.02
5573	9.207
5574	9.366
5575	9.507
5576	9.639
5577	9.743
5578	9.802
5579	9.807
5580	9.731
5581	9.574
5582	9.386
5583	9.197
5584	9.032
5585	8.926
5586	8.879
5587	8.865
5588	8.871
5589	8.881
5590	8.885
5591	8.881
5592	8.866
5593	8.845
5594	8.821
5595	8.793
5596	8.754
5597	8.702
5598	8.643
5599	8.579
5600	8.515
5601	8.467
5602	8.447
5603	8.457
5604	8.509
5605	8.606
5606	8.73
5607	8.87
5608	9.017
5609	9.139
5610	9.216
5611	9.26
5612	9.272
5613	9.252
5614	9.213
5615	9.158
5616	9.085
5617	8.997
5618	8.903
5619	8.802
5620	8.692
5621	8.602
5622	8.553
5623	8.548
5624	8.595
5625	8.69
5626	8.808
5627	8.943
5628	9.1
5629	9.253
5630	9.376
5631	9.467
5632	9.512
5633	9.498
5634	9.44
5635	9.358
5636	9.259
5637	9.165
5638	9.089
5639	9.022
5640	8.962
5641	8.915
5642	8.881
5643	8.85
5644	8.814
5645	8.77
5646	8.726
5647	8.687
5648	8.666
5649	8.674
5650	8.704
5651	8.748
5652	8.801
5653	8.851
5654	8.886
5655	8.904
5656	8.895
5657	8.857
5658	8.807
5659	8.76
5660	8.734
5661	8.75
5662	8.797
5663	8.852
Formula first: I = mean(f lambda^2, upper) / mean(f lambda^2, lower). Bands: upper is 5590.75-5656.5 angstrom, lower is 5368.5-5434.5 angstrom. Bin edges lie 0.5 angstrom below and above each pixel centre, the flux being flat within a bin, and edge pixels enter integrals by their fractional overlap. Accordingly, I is 1.1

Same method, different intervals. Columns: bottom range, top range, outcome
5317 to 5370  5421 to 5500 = 1.13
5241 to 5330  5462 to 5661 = 1.22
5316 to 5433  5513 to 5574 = 1.09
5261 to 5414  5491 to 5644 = 1.18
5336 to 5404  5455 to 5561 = 1.10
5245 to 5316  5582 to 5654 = 1.28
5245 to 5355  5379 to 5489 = 1.13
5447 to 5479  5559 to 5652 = 1.10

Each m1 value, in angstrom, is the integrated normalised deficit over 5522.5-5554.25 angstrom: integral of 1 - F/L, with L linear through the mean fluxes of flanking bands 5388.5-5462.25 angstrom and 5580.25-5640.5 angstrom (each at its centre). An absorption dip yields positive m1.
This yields 2.5 angstrom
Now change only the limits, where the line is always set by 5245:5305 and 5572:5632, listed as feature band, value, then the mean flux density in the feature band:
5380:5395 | 0.39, 8.09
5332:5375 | 0.93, 8.01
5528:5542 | 1.42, 7.89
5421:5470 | 0.04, 8.48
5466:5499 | -0.06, 8.62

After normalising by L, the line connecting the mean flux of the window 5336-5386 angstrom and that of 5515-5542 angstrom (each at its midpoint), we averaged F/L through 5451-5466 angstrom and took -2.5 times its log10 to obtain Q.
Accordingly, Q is -0.06 mag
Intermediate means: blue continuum 8.05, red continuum 8.23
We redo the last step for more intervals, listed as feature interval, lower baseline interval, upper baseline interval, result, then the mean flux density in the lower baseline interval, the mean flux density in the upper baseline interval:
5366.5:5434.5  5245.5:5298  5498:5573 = -0.03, 7.95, 8.42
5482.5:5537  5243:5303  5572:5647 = 0.01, 7.93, 9.01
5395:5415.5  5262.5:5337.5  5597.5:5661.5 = -0.06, 7.79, 8.9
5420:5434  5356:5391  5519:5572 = -0.03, 8.12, 8.29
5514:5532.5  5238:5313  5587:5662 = 0.02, 7.92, 8.89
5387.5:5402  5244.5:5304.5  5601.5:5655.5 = -0.02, 7.93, 8.94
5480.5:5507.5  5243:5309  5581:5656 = -0.02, 7.94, 8.92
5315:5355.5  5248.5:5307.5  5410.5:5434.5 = 0.05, 7.93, 8.46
